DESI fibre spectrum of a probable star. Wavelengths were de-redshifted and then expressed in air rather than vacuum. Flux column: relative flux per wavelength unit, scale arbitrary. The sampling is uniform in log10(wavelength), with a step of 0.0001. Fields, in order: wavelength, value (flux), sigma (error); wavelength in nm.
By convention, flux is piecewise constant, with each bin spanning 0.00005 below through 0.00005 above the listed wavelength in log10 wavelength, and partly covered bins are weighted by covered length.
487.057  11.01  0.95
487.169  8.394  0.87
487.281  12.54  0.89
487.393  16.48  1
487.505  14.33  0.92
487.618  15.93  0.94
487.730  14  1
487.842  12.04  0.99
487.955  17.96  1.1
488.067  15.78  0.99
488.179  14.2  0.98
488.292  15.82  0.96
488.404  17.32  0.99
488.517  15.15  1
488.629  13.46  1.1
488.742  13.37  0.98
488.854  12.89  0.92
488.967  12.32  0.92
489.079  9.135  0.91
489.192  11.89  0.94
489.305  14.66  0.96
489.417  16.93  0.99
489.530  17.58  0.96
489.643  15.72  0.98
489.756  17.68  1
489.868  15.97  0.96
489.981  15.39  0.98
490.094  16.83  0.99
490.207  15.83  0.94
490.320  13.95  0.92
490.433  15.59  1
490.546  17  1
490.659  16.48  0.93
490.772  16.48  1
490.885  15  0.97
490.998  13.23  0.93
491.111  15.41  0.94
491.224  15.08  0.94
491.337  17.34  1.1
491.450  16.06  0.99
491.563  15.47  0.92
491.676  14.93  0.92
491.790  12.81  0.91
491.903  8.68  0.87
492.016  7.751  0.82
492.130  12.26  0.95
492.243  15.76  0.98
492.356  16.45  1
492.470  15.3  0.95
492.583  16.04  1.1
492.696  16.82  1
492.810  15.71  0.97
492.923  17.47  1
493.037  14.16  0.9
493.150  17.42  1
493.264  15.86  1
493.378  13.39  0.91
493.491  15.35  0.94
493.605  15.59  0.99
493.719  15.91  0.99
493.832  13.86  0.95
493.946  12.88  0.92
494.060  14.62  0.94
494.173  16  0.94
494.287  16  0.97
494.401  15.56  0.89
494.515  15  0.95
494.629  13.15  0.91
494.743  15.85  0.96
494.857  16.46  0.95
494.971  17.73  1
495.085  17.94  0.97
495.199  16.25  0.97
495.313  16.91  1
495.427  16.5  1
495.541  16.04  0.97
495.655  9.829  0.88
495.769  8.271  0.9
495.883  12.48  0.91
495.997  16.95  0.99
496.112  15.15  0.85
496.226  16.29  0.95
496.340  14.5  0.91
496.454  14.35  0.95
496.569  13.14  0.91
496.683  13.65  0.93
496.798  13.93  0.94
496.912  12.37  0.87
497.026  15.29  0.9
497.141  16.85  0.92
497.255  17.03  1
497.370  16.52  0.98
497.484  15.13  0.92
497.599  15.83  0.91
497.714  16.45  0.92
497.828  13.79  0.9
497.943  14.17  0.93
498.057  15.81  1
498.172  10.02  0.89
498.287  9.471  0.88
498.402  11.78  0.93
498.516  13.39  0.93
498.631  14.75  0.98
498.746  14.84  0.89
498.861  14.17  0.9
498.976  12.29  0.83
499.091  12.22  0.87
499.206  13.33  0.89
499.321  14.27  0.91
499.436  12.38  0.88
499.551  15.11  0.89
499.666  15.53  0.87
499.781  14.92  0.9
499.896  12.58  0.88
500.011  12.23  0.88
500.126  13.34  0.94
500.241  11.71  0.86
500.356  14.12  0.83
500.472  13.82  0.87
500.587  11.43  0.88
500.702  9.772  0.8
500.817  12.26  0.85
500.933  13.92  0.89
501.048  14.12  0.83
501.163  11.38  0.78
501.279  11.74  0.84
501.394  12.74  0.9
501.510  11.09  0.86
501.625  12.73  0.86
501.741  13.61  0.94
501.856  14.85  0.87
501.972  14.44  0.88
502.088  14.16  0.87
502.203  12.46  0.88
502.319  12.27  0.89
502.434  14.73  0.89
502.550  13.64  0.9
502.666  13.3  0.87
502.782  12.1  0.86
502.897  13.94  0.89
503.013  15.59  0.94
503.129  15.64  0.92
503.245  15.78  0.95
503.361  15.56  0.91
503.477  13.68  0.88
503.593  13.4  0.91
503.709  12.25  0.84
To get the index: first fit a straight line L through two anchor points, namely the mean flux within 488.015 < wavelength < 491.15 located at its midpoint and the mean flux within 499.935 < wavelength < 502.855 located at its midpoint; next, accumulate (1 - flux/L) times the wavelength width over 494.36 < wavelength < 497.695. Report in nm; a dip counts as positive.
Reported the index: -0.277 nm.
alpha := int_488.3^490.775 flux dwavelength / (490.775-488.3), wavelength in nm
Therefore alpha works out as 15.1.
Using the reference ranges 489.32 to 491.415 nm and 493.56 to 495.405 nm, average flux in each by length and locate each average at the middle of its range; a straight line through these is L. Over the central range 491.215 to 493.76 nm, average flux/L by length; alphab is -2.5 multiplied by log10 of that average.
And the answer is 0.07 mag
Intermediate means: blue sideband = 15.9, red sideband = 15.6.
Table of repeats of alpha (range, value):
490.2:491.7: 15.6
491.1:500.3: 14.5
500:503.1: 13.1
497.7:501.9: 13.1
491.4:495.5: 15.1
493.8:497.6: 14.9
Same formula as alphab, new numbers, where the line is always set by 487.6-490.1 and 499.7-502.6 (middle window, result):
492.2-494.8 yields -0.09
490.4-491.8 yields -0.08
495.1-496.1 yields -0.04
